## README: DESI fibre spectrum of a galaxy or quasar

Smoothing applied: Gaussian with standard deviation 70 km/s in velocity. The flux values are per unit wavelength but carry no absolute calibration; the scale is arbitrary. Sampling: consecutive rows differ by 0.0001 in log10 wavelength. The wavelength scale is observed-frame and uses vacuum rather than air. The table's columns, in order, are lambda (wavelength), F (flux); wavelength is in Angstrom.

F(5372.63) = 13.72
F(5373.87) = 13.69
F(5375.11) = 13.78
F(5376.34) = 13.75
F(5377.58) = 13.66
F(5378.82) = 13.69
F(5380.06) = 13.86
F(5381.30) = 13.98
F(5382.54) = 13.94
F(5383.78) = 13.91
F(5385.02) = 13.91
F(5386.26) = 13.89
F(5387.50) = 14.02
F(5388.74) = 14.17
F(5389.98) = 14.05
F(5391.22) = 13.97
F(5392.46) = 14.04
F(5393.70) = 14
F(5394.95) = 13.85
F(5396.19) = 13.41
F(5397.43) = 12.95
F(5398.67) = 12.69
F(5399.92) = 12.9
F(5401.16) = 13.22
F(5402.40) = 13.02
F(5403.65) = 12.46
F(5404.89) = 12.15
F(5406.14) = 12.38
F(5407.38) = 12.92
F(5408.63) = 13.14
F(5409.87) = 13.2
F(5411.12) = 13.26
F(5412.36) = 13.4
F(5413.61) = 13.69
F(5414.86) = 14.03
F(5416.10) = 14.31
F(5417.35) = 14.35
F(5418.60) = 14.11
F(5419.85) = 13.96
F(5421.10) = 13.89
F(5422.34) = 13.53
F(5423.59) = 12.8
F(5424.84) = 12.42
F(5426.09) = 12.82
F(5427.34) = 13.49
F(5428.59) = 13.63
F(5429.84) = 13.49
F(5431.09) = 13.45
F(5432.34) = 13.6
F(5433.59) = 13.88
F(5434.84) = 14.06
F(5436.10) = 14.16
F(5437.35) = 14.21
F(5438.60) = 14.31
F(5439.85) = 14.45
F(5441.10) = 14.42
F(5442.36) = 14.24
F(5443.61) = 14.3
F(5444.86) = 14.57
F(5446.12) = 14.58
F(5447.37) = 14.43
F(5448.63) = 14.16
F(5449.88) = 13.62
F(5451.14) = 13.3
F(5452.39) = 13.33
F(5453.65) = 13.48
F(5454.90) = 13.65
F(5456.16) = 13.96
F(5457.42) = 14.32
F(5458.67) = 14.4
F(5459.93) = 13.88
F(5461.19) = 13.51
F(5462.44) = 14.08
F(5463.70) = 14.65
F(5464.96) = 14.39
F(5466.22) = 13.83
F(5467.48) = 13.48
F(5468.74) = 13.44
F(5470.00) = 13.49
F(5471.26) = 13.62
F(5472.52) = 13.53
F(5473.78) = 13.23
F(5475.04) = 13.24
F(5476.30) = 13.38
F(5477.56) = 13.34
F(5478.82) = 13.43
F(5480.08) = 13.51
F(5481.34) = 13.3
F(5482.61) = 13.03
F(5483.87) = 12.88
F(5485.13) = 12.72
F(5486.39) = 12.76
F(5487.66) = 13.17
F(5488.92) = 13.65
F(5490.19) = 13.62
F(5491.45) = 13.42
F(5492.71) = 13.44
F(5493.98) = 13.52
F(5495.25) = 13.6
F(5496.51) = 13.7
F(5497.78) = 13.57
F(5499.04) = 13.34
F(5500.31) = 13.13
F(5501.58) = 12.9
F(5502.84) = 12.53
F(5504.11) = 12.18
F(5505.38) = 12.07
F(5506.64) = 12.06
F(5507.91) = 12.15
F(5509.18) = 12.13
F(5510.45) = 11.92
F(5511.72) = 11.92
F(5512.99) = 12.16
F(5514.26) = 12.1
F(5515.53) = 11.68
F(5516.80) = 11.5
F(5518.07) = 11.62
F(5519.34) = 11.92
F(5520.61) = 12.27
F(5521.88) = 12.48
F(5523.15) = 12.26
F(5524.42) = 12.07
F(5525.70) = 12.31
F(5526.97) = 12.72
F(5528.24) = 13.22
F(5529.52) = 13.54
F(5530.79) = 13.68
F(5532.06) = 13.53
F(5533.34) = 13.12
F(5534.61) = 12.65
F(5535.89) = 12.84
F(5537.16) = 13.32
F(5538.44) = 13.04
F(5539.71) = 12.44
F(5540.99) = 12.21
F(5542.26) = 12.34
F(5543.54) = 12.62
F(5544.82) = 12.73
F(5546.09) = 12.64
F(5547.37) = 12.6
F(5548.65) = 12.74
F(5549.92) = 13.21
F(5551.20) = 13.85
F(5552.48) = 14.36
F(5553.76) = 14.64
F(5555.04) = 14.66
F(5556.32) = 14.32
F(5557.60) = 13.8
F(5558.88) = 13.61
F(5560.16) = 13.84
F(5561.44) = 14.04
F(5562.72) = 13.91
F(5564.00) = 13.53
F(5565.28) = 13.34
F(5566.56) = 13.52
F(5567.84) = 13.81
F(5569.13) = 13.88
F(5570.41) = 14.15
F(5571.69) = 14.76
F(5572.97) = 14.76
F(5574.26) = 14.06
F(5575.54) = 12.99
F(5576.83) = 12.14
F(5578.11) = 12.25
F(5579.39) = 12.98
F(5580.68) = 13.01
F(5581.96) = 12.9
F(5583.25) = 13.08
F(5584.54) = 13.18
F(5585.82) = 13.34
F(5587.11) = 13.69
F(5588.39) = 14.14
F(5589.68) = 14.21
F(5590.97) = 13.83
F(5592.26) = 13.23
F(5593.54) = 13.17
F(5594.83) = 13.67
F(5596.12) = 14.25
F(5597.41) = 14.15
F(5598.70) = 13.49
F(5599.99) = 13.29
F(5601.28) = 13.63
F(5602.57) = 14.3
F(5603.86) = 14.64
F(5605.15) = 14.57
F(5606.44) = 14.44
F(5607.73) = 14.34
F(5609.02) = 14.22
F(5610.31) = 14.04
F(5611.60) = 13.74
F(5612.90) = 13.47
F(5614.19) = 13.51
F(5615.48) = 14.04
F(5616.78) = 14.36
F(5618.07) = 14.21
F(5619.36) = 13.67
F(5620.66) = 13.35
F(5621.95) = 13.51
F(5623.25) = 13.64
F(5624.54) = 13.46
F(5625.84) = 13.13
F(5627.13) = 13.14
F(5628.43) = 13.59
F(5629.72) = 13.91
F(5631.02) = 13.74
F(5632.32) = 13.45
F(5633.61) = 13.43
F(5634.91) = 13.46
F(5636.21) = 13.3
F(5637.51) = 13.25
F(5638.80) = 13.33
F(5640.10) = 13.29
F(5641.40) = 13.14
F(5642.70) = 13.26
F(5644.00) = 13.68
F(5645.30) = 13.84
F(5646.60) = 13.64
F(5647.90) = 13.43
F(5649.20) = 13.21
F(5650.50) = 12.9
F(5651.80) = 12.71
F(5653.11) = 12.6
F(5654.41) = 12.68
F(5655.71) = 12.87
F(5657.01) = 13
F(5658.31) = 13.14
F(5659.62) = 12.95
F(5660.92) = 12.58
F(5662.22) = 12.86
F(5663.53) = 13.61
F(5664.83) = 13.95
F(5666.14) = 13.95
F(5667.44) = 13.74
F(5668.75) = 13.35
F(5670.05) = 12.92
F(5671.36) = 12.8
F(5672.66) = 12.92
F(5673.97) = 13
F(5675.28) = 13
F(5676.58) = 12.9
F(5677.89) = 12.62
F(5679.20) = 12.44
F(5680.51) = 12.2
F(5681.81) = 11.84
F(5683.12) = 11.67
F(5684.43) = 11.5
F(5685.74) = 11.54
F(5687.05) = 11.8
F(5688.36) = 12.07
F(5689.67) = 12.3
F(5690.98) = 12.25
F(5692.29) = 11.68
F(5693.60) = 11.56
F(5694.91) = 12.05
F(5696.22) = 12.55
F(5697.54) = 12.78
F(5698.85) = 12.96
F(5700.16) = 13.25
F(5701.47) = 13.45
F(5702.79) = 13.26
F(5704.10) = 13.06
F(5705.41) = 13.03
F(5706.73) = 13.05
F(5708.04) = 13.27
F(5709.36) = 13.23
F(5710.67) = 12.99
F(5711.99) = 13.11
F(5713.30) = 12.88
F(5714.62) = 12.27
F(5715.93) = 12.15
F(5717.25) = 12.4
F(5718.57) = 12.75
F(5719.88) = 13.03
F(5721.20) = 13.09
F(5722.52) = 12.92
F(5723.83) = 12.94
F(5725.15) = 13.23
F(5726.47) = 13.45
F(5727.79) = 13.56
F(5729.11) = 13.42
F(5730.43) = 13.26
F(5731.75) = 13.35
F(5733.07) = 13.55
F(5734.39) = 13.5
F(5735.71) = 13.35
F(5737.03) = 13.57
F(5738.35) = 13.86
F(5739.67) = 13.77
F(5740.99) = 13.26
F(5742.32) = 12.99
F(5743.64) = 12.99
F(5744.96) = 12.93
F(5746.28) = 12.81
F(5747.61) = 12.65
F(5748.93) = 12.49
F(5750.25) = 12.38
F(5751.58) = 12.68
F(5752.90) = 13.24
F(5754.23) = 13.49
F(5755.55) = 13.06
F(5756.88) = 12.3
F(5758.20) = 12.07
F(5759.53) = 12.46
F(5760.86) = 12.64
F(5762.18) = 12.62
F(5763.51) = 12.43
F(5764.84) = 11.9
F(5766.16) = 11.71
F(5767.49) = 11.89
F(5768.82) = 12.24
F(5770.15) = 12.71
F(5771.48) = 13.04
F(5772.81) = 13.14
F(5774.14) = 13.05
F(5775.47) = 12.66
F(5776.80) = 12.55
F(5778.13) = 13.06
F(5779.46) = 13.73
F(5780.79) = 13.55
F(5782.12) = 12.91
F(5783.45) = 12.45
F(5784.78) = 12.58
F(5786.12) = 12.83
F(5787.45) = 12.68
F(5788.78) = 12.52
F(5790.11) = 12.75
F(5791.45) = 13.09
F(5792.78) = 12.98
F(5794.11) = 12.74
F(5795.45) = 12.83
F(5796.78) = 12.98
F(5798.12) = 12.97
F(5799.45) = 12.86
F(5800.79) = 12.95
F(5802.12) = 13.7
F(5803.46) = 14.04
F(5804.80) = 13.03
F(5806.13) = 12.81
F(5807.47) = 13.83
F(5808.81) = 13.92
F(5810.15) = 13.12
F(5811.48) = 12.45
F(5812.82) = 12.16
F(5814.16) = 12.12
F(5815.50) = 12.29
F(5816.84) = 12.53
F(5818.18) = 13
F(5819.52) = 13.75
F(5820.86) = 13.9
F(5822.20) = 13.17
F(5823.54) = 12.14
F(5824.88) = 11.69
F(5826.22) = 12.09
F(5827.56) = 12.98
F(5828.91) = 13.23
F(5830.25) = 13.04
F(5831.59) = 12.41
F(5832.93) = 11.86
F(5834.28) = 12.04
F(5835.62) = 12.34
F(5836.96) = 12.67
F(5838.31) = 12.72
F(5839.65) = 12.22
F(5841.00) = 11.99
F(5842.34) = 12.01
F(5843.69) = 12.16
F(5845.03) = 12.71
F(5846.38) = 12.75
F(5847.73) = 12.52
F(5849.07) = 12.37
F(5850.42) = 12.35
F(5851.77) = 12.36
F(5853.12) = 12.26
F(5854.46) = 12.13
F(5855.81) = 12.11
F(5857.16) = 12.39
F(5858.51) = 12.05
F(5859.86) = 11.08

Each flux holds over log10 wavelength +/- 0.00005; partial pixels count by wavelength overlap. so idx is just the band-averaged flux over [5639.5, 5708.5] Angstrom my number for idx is 12.8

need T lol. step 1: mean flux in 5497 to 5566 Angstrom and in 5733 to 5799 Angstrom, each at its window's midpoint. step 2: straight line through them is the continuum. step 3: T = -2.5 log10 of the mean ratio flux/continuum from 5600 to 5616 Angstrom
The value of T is -0.10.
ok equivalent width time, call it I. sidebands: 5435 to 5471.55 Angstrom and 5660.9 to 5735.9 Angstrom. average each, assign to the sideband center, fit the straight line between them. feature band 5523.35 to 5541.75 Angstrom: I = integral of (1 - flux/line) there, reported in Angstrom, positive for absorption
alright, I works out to 1.0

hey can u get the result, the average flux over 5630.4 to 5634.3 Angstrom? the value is 13.5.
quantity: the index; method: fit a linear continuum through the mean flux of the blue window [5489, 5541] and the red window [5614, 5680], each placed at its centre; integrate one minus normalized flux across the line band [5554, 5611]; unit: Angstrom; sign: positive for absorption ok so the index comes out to -3.3 Angstrom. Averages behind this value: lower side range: 12.7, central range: 13.8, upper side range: 13.3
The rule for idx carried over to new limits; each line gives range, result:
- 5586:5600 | 13.7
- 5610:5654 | 13.5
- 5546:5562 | 13.7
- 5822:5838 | 12.5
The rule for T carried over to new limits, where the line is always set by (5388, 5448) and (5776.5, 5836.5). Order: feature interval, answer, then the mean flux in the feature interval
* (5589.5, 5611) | -0.06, 14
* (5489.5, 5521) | 0.07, 12.6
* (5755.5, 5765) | 0.05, 12.4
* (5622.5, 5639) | -0.02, 13.5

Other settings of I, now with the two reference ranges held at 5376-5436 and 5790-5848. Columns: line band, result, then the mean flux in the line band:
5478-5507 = 0.54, 13.1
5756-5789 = 0.55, 12.6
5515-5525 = 1.01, 12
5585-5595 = -0.35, 13.7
